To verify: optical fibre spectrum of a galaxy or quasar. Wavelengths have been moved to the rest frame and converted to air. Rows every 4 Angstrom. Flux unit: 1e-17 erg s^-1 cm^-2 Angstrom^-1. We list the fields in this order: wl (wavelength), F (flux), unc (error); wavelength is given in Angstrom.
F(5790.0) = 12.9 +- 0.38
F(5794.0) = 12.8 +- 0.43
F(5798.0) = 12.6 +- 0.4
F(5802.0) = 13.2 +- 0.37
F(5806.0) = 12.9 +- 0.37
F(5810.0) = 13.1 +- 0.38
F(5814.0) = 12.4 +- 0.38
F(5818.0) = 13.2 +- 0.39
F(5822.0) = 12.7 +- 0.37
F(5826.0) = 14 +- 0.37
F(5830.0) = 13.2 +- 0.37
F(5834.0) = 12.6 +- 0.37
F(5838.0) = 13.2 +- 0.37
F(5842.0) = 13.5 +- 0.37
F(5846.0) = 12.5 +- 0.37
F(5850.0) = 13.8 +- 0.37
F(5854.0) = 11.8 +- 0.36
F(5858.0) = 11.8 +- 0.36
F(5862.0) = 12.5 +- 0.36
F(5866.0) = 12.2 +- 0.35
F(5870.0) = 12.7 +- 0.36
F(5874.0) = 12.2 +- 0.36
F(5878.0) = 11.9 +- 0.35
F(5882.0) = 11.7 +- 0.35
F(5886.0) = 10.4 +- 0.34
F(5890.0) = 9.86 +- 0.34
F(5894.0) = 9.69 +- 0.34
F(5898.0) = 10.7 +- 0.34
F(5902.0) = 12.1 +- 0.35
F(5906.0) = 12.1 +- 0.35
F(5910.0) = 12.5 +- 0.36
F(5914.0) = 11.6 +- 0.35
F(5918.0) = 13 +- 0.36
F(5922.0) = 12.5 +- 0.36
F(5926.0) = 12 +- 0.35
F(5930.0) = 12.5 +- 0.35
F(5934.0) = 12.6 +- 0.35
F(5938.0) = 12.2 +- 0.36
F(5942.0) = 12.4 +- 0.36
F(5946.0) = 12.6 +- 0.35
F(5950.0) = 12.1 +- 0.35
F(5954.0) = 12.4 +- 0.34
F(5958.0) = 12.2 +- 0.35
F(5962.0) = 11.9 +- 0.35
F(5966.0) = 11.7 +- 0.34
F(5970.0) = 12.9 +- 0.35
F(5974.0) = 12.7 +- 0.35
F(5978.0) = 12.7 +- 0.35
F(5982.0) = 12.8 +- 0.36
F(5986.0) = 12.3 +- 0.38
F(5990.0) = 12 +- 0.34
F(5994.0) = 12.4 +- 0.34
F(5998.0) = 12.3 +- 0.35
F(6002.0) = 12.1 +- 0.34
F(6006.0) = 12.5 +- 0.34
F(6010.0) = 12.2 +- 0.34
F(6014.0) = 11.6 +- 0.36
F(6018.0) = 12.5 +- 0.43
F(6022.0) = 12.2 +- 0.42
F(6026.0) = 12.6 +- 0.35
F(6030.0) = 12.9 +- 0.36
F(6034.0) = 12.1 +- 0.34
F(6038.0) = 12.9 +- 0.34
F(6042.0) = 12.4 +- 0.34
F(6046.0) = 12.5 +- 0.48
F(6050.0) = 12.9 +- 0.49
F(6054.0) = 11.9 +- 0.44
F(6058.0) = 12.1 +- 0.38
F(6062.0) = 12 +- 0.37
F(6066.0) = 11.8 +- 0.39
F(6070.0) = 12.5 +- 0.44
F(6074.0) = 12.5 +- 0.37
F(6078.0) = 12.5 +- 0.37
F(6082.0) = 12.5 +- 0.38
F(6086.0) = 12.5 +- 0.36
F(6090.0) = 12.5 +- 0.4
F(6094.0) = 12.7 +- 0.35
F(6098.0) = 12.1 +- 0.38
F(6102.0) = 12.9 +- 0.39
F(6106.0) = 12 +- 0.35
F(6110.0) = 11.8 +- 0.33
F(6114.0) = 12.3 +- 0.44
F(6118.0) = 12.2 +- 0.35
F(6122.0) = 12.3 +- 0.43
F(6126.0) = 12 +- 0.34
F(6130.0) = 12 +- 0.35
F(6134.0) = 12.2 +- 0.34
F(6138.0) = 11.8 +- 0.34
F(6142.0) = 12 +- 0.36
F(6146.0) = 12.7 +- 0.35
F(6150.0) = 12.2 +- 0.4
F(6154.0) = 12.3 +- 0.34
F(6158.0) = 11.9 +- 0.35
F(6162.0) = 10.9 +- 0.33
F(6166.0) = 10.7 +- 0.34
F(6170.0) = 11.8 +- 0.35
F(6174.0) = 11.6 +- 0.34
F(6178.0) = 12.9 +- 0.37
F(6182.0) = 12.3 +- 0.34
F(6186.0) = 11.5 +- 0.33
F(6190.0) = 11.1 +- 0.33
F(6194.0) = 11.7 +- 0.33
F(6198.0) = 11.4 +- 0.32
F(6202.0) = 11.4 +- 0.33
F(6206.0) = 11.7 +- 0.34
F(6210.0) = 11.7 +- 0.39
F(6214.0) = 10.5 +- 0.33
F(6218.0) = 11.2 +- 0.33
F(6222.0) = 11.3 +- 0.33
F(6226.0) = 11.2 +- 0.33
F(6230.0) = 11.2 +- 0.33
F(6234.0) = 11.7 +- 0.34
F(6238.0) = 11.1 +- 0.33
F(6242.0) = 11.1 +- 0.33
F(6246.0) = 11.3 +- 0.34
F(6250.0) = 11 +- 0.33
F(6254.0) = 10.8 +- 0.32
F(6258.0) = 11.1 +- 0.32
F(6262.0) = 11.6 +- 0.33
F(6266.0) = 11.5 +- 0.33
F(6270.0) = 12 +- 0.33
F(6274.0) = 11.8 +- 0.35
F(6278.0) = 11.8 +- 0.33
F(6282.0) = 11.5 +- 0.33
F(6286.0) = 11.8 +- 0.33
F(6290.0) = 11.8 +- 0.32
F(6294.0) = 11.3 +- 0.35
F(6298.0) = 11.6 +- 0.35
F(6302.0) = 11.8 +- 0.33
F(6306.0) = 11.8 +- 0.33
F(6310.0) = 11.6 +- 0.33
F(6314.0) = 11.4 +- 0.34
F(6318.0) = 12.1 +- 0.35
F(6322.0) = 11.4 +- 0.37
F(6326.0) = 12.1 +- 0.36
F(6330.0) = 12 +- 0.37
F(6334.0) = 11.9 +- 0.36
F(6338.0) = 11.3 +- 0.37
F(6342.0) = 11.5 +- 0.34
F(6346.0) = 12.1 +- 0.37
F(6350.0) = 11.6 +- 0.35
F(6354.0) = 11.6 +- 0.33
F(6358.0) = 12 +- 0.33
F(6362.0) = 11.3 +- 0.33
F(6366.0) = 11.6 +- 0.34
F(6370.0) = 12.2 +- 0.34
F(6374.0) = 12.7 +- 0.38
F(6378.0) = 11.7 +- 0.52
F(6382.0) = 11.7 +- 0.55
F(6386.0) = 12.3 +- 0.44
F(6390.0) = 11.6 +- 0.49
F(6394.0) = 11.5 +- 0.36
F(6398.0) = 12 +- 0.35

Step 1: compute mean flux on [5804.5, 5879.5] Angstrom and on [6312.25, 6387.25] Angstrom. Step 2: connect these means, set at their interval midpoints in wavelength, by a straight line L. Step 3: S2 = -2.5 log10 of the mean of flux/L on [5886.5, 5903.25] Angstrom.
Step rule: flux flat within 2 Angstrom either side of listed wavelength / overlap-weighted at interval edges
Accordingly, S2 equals 0.202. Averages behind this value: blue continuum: 12.8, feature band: 10.5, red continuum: 11.8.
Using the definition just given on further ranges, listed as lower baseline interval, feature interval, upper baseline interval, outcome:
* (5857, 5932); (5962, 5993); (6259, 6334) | -0.06 mag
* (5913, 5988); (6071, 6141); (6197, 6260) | -0.05 mag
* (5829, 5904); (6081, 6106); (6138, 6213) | -0.06 mag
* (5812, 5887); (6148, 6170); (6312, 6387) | 0.04 mag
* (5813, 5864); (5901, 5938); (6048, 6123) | 0.03 mag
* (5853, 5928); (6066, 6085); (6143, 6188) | -0.05 mag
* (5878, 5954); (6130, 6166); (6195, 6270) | -0.05 mag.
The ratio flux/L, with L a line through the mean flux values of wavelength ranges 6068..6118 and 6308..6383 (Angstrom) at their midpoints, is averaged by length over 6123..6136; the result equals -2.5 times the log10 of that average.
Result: 0.02 mag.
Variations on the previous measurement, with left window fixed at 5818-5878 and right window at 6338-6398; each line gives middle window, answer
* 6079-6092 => -0.02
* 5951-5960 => 0.02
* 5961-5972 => 0.03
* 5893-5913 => 0.10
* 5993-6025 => 0.02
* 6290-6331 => 0.02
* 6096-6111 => 0.01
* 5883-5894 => 0.24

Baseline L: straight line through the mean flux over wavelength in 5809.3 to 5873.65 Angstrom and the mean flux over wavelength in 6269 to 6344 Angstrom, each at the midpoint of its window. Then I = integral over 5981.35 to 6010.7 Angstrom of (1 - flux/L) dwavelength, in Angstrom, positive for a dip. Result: 0.3 Angstrom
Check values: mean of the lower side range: 12.8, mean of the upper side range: 11.7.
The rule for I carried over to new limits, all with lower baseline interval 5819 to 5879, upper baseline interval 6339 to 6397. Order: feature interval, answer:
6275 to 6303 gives 0.7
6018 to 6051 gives -0.4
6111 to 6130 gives 0.1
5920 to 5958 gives 0.6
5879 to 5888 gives 1.1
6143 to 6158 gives -0.1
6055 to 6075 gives 0.3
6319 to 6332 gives 0.0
